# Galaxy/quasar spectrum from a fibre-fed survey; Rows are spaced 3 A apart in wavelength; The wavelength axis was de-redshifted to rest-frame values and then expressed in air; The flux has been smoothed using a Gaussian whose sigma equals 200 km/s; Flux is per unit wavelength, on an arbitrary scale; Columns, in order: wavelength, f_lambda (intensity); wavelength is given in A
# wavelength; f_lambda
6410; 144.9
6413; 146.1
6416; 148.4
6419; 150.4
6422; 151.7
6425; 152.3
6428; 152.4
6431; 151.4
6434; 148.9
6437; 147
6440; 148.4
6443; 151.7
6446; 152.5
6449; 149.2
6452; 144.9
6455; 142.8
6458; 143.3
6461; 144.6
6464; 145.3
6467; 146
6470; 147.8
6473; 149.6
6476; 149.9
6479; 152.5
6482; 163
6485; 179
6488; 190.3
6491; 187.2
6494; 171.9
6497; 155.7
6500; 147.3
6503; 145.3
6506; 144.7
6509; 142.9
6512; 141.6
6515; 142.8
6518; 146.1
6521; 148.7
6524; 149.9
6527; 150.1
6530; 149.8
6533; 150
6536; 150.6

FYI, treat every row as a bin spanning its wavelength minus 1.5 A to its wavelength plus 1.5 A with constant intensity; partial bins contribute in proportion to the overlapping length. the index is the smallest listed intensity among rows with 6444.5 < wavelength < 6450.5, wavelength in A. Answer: 149.2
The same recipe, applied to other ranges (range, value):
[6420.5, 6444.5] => 147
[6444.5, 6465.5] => 142.8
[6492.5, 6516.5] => 141.6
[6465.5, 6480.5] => 146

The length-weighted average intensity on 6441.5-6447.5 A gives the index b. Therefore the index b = 152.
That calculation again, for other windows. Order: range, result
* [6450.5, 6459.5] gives 144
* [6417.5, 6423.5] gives 151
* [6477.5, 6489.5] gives 171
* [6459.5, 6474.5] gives 147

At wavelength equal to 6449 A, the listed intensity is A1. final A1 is 149.2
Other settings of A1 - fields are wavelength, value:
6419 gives 150.4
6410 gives 144.9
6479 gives 152.5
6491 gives 187.2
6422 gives 151.7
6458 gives 143.3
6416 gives 148.4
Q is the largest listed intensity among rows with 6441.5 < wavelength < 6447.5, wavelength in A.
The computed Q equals 152.5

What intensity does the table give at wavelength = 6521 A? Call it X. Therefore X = 148.7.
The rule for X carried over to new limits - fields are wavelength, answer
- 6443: 151.7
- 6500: 147.3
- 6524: 149.9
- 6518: 146.1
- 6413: 146.1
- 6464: 145.3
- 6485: 179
